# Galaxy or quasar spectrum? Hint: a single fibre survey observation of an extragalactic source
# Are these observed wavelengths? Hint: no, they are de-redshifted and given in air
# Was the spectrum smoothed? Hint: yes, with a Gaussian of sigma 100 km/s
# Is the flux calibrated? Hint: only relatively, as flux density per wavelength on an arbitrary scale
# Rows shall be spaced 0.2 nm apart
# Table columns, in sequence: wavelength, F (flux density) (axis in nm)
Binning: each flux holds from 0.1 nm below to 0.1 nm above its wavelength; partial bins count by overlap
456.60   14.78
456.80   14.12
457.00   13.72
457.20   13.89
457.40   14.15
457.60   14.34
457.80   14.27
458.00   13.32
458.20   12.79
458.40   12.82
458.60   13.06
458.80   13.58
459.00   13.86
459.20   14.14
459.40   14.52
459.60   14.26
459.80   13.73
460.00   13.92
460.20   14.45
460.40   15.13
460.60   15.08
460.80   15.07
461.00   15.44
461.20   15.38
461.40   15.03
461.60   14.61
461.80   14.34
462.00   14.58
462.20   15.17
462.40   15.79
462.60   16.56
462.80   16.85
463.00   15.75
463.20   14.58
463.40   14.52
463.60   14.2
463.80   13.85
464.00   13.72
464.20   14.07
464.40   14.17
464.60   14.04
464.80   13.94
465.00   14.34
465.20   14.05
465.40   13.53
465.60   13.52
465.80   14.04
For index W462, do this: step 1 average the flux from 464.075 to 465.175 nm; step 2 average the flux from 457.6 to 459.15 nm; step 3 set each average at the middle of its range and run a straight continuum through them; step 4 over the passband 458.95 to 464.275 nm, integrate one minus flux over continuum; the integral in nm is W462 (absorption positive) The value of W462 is -0.38 nm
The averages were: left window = 13.5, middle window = 14.8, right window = 14.1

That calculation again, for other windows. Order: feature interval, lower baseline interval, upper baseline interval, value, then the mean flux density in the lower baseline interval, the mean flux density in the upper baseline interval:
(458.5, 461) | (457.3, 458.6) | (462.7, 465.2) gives -0.08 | 13.6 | 14.5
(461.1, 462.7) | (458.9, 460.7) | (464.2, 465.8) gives -0.11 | 14.3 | 14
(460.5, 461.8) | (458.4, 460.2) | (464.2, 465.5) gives -0.11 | 13.9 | 14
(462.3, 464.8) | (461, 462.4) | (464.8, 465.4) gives -0.06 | 15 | 14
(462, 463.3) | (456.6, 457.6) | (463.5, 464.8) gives -0.15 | 14.1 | 14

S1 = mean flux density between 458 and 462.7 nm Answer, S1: 14.5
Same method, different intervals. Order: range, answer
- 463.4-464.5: 14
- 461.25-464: 15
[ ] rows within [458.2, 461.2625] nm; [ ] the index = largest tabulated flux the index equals 15.44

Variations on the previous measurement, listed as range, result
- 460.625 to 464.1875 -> 16.85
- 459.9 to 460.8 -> 15.13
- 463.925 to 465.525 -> 14.34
